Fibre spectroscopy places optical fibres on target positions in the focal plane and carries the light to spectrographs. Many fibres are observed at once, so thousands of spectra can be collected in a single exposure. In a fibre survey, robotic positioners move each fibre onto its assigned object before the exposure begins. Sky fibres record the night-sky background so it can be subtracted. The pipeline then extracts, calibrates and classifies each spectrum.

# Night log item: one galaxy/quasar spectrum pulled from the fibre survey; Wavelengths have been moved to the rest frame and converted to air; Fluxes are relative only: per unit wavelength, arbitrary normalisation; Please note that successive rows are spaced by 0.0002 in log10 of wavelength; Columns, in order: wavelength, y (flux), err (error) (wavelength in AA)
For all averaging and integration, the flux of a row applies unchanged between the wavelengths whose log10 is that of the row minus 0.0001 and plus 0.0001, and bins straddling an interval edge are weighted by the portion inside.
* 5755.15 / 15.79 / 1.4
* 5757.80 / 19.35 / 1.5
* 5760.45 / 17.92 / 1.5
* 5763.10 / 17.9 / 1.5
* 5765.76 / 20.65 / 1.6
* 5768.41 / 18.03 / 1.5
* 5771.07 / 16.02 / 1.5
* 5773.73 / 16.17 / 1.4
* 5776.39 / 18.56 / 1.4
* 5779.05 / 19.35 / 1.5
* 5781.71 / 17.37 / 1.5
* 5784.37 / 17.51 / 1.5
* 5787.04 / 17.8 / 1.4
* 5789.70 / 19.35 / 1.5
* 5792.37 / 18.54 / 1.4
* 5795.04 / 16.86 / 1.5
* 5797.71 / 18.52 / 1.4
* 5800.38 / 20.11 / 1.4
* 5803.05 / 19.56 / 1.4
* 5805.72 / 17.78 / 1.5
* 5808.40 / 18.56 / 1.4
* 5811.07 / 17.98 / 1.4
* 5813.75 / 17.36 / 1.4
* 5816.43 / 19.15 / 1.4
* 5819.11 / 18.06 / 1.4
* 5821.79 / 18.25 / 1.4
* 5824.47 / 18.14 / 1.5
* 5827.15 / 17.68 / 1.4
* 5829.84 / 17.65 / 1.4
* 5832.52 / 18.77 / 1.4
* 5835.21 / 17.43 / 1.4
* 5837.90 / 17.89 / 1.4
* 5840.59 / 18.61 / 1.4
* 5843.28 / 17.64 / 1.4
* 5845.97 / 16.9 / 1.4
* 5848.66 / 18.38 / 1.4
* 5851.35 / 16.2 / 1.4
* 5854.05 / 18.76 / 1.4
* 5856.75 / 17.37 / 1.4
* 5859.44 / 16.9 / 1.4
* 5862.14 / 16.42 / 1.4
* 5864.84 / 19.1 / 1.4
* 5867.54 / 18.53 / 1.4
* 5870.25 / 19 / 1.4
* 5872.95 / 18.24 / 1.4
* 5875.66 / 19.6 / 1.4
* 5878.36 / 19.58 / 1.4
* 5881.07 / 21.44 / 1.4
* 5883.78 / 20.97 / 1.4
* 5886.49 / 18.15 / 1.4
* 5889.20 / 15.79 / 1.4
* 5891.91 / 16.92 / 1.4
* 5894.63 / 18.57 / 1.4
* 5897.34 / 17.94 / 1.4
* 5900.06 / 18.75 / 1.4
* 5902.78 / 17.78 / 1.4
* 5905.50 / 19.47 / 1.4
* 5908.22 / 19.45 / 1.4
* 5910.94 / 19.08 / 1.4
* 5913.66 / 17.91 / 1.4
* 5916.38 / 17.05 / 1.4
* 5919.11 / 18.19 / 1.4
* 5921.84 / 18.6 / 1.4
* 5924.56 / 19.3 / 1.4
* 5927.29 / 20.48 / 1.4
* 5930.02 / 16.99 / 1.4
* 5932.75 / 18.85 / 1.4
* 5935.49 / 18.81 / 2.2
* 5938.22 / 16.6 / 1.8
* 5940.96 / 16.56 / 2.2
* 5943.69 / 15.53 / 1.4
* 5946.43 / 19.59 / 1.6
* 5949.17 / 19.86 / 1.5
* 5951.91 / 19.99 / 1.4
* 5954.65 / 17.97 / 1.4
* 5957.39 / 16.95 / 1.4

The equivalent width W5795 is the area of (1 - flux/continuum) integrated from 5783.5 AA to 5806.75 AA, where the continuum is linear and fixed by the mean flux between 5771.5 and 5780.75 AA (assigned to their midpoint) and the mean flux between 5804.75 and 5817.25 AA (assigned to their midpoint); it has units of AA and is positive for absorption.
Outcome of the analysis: -0.64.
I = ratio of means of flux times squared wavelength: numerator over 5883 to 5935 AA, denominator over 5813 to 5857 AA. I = 1.05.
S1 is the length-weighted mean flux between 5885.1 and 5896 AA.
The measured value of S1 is 17.4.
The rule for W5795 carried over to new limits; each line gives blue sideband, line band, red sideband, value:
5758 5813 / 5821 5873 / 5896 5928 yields 1.55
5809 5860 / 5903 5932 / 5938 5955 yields -0.92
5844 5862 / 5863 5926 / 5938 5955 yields -3.41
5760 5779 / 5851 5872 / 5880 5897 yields 0.63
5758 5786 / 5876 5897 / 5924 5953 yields -0.59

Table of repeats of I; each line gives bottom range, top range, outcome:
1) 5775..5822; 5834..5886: 1.02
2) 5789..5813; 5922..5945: 1.01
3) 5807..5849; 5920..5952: 1.06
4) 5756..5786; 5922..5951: 1.07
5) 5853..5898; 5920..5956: 1.02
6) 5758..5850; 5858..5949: 1.05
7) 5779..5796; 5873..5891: 1.09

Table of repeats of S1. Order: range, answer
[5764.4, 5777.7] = 17.9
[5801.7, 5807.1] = 18.7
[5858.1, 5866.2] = 17.5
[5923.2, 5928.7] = 19.9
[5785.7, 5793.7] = 18.6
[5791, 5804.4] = 18.7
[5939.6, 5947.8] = 17.2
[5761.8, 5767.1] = 19.3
